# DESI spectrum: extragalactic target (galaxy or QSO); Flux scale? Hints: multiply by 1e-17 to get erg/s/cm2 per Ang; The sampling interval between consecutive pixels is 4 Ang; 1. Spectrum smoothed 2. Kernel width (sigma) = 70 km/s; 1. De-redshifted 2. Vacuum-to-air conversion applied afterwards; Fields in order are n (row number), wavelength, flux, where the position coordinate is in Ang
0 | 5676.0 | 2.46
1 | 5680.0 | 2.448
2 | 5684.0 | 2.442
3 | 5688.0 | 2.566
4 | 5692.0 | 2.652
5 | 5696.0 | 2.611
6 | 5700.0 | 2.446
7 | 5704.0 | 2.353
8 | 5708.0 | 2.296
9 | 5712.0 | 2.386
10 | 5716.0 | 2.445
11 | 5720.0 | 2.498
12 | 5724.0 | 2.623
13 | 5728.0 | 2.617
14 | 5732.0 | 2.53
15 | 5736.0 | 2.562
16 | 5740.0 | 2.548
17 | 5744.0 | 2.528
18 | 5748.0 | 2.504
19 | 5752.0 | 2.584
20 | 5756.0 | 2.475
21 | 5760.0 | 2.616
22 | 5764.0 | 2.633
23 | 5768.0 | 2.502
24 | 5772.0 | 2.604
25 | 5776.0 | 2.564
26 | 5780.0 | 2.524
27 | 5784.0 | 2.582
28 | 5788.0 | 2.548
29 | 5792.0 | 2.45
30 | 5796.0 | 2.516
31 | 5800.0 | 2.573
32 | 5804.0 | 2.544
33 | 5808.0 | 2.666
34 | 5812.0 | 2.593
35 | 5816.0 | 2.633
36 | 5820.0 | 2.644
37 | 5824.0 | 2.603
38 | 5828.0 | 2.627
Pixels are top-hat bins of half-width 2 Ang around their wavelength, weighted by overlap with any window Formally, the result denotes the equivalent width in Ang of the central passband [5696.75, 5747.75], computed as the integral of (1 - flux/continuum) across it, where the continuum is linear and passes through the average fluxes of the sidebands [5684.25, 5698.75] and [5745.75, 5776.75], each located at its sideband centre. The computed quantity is 1.6 Ang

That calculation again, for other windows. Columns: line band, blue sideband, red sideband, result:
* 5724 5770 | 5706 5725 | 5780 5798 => -1.5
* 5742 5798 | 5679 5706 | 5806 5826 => 0.8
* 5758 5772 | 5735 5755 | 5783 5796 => -0.3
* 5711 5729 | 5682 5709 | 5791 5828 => 0.0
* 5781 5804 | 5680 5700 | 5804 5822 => 0.7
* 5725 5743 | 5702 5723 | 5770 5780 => -0.7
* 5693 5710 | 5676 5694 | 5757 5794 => 0.6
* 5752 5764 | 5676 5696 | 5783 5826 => 0.0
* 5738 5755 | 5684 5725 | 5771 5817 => -0.1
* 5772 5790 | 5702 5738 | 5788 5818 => -0.1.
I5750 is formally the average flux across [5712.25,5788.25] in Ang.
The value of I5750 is 2.55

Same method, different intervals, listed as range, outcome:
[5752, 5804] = 2.55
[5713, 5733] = 2.54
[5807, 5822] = 2.63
